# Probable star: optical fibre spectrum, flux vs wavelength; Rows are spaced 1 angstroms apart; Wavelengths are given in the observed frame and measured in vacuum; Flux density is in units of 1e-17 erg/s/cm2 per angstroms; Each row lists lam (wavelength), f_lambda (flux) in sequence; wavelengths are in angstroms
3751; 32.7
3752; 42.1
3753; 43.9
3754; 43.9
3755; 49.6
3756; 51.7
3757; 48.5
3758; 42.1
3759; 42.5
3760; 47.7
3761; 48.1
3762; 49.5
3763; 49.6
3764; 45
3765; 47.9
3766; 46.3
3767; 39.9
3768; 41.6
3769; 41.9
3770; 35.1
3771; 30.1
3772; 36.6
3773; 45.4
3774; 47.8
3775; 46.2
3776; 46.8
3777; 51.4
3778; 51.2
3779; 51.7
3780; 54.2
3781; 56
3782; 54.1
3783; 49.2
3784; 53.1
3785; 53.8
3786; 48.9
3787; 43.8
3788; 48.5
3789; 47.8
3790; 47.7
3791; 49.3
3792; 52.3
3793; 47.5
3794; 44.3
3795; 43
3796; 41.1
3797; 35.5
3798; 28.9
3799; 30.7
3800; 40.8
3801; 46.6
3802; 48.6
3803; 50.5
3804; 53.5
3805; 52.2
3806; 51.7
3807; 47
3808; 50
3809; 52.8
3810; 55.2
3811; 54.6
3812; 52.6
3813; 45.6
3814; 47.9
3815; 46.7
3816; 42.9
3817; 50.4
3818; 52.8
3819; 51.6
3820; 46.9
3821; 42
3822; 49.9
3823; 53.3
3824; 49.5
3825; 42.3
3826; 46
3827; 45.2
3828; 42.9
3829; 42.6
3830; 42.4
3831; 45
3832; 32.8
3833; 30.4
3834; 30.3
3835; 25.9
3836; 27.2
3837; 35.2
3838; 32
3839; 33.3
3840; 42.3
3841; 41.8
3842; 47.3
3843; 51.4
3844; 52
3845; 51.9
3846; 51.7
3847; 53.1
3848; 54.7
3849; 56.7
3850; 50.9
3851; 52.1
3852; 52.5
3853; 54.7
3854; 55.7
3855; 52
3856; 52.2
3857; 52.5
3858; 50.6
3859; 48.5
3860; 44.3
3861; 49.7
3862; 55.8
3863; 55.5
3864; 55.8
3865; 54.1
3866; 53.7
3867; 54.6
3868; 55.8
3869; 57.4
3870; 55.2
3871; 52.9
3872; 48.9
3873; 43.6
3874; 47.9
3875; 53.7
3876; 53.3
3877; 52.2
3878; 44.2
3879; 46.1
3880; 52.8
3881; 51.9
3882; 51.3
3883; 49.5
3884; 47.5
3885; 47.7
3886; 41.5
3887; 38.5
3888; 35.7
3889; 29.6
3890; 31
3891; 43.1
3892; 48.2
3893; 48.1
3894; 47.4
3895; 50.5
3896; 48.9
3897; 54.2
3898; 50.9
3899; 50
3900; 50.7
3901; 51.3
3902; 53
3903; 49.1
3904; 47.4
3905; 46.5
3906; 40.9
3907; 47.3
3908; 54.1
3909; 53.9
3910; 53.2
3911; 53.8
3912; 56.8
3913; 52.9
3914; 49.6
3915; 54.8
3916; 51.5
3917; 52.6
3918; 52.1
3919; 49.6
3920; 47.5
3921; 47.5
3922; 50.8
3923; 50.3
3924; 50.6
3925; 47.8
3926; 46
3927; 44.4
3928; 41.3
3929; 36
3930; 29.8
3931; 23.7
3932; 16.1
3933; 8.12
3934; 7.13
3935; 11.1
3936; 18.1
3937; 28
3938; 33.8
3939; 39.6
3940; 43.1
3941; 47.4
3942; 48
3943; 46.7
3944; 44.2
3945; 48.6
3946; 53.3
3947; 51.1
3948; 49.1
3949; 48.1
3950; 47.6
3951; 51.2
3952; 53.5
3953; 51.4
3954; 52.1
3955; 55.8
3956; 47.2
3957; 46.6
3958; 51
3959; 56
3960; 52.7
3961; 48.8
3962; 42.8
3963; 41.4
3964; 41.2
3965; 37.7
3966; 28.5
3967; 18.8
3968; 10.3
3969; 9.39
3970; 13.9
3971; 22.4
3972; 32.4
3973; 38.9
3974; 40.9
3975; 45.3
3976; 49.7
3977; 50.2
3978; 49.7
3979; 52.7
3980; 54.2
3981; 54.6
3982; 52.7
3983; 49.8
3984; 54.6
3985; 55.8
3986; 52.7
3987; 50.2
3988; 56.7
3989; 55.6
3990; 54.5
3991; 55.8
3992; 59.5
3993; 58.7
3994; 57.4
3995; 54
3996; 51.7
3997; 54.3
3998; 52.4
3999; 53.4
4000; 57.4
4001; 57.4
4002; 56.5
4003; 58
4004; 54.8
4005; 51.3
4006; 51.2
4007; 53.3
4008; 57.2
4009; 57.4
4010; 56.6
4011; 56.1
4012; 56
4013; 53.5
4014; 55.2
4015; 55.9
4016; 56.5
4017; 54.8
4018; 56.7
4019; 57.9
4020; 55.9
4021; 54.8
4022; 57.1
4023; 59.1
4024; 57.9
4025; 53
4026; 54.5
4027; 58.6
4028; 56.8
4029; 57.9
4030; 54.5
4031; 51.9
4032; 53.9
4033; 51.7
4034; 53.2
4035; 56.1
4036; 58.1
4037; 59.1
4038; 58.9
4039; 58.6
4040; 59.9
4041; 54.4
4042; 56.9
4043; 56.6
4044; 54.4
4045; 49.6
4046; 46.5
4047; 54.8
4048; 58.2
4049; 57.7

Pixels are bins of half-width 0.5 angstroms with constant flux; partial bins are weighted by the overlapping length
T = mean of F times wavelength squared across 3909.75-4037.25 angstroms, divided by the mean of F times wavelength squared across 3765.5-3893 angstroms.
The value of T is 1.10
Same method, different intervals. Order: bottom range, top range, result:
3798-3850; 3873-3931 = 1.09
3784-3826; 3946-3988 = 1.02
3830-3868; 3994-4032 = 1.28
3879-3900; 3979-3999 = 1.24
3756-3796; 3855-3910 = 1.11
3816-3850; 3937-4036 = 1.22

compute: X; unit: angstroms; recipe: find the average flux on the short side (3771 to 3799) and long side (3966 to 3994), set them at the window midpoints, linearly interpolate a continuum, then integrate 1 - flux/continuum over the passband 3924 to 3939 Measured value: 5.29 angstroms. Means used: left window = 46.7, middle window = 29.1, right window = 44.4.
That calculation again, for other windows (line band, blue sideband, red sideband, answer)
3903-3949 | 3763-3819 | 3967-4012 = 5.2 angstroms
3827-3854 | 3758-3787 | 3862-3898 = 2.4 angstroms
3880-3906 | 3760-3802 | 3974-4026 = 1.9 angstroms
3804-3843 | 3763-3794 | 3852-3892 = 3.0 angstroms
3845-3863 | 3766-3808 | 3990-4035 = -1.3 angstroms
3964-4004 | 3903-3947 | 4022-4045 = 2.8 angstroms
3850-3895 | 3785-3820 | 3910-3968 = -4.3 angstroms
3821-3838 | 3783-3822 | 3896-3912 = 2.9 angstroms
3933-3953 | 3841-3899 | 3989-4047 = 4.8 angstroms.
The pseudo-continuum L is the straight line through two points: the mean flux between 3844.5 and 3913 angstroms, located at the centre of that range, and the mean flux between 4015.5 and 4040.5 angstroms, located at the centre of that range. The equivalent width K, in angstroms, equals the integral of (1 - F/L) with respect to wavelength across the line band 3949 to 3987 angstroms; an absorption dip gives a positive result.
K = 7.1 angstroms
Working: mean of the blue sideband 50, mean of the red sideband 56.3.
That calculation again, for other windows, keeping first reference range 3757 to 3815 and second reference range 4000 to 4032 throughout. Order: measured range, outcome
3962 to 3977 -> 6.2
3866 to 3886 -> -0.2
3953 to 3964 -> 0.9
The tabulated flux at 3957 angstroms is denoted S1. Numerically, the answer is 46.6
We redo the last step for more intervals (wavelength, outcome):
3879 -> 46.1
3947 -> 51.1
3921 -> 47.5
